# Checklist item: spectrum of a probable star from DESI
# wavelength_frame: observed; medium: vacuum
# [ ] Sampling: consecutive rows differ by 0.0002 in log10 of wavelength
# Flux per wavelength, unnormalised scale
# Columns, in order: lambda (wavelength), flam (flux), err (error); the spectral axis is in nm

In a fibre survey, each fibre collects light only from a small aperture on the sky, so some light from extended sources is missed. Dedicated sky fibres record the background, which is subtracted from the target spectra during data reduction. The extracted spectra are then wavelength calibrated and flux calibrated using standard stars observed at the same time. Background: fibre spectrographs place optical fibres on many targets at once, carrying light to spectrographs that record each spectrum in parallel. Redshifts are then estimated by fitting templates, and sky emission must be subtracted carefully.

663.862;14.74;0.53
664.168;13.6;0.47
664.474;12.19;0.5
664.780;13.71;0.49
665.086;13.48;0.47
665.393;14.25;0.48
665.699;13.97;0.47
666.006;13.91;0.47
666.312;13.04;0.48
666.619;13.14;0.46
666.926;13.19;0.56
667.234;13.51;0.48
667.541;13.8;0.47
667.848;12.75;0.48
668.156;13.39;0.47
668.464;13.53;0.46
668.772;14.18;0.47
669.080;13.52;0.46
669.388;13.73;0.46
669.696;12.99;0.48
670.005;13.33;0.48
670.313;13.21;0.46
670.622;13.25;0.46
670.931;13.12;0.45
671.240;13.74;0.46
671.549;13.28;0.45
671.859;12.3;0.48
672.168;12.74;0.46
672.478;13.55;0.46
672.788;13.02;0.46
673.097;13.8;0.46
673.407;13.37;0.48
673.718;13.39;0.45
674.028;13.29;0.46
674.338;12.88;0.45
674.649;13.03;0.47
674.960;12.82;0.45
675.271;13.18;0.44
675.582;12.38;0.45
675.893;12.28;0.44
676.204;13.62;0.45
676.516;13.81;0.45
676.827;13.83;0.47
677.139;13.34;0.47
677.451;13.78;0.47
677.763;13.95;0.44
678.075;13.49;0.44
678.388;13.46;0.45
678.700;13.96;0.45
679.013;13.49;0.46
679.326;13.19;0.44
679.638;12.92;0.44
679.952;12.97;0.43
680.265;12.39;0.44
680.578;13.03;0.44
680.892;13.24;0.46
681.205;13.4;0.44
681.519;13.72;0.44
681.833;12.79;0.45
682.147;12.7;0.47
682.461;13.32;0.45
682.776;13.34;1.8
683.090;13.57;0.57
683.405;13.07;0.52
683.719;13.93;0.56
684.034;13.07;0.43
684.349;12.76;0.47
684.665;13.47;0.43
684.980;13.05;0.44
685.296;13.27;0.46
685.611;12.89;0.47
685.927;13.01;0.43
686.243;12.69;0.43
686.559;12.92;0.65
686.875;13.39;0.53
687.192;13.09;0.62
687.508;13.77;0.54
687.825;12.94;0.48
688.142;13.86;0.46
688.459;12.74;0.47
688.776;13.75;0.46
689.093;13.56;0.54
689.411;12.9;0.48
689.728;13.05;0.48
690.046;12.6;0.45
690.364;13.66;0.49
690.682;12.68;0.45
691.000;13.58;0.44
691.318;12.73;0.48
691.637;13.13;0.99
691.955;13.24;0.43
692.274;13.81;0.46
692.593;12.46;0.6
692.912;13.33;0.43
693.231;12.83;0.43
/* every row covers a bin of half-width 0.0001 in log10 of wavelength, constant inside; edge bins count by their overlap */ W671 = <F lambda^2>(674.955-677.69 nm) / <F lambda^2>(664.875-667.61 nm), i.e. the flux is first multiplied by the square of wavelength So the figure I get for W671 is 1.01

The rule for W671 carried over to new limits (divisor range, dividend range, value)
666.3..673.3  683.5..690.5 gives 1.04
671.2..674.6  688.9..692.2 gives 1.05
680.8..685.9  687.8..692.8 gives 1.02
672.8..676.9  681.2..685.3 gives 1.03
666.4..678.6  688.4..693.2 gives 1.04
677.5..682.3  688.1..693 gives 1.03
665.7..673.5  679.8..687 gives 1.02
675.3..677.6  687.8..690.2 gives 1.03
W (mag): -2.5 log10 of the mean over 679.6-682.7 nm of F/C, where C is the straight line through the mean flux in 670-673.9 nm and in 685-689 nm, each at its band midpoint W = 0.01 mag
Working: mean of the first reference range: 13.2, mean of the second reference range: 13.2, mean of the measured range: 13.1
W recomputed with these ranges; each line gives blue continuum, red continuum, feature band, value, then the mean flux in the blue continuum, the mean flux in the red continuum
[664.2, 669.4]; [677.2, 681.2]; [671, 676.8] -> 0.02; 13.5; 13.3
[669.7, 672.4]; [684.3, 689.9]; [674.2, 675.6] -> 0.02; 13.1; 13.2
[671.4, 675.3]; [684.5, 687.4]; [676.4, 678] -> -0.05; 13.1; 13.1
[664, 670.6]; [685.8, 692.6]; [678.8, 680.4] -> 0.02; 13.4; 13.2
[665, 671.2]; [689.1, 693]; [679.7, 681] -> 0.03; 13.5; 13.1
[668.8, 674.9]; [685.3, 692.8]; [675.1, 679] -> -0.02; 13.3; 13.2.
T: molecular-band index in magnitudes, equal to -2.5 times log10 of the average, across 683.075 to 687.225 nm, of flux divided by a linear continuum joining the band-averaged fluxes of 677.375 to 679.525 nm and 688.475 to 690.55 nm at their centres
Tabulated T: 0.018 mag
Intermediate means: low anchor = 13.6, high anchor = 13.2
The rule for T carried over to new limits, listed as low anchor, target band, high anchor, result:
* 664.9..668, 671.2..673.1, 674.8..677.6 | 0.018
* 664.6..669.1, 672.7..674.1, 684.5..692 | 0.003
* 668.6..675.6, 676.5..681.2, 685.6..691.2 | -0.014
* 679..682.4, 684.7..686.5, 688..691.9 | 0.010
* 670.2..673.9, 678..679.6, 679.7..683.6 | -0.026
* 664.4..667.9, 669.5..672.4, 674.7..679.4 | 0.024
